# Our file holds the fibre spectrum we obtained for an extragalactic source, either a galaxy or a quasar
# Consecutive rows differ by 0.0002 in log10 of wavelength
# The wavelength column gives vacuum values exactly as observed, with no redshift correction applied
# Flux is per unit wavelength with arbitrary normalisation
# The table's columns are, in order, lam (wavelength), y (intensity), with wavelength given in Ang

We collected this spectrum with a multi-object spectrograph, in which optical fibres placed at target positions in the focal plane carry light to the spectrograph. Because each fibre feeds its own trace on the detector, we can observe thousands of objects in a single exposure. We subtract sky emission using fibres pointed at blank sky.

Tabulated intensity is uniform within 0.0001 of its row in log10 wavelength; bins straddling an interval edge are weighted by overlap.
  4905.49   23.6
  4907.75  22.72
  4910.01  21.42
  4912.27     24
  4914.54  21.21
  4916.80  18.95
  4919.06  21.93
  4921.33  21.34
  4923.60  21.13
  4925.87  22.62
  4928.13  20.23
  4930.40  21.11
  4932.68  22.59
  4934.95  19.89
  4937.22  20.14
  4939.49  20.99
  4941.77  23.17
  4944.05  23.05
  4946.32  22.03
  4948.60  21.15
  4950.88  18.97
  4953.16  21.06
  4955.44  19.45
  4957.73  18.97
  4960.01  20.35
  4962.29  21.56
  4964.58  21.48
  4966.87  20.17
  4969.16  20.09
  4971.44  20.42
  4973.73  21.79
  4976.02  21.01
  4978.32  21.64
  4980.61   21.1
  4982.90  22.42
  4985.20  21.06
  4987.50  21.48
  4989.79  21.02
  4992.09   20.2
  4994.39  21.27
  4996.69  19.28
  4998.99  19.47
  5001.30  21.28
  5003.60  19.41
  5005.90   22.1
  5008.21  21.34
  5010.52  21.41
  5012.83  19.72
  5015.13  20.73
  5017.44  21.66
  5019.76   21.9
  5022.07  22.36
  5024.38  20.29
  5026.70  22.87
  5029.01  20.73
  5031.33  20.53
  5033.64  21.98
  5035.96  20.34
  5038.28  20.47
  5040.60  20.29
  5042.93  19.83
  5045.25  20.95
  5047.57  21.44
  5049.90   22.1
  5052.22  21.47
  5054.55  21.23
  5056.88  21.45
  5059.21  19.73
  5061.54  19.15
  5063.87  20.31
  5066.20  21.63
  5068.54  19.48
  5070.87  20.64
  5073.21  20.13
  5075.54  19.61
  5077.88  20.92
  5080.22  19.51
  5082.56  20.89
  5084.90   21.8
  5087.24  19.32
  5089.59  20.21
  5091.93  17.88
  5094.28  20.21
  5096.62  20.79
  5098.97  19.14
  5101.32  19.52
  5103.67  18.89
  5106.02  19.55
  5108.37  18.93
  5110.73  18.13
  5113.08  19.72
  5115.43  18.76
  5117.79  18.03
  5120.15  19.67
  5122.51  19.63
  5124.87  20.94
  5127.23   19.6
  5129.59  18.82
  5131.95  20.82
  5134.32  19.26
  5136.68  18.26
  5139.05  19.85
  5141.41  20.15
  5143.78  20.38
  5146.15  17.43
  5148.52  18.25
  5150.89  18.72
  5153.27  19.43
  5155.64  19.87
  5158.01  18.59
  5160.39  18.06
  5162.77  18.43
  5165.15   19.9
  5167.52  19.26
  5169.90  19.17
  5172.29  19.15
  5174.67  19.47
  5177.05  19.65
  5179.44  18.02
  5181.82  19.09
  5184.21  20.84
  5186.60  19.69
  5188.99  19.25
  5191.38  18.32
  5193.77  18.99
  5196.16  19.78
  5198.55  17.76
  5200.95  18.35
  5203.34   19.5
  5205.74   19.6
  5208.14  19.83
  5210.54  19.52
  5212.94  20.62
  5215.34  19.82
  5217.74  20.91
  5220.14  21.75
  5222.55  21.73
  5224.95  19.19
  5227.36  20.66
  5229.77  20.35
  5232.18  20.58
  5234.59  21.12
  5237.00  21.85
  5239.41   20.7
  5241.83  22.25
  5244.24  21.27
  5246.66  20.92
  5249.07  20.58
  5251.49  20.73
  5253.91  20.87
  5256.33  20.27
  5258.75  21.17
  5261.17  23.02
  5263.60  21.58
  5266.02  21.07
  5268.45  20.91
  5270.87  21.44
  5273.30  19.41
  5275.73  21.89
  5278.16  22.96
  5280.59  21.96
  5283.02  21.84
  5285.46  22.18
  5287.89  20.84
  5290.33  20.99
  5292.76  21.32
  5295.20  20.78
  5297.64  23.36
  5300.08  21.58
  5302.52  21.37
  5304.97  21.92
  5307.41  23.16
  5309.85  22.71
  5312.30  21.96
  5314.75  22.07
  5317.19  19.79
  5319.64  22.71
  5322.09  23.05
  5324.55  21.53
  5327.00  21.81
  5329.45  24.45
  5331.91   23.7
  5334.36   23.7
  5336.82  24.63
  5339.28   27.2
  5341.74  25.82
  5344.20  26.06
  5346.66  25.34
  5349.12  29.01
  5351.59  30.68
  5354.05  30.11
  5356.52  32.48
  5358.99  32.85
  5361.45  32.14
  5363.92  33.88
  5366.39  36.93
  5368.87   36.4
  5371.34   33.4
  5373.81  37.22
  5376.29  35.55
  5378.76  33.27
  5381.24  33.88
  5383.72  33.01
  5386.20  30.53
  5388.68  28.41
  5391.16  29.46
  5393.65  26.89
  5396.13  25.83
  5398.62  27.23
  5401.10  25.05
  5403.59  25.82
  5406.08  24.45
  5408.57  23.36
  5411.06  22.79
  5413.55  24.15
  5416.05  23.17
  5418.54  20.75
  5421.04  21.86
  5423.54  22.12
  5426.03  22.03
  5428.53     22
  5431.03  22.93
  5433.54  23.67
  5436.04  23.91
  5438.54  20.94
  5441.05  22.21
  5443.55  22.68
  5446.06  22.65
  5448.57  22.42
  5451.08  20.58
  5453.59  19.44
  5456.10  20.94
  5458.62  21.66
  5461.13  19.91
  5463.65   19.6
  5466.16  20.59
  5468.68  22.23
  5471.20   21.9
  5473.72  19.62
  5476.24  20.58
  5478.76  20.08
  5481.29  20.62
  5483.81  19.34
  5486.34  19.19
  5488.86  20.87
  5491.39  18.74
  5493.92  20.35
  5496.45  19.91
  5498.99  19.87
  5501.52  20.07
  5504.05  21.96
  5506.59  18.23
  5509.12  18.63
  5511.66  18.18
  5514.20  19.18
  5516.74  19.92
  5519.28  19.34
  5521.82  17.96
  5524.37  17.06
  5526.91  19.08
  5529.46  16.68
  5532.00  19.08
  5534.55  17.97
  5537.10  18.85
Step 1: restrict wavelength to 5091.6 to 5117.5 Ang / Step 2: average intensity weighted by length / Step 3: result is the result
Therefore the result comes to 19.2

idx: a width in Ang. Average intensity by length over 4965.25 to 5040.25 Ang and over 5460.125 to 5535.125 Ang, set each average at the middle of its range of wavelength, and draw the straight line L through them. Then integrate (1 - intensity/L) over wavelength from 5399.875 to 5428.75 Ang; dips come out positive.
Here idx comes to -4.9 Ang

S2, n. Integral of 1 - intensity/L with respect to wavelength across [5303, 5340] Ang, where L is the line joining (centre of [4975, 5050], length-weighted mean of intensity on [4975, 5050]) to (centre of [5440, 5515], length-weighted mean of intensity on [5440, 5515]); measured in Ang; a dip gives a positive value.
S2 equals -4.1 Ang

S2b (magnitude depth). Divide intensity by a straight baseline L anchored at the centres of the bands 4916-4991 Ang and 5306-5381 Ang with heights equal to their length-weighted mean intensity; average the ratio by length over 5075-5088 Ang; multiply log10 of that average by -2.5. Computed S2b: 0.14 mag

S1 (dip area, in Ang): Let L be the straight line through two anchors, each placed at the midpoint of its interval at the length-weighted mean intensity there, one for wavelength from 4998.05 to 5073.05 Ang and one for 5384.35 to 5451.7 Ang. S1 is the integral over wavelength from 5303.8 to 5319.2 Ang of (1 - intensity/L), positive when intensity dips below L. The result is 0.8 Ang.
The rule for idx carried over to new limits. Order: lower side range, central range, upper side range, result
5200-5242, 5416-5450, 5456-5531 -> -4.2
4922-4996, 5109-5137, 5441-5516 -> 2.0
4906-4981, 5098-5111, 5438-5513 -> 1.2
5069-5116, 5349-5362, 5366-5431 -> -2.3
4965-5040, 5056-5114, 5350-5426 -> 7.1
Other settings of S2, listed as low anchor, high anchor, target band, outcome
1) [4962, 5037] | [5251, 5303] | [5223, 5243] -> 0.5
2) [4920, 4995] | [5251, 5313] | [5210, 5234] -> 1.1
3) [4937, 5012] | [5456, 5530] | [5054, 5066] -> 0.2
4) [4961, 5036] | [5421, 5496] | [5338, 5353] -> -4.4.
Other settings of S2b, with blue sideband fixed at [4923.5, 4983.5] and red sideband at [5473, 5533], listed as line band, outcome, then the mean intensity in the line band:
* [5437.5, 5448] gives -0.137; 22.2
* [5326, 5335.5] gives -0.180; 23.5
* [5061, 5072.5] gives 0.021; 20.3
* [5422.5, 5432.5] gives -0.141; 22.3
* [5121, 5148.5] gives 0.053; 19.5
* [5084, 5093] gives 0.047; 19.8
